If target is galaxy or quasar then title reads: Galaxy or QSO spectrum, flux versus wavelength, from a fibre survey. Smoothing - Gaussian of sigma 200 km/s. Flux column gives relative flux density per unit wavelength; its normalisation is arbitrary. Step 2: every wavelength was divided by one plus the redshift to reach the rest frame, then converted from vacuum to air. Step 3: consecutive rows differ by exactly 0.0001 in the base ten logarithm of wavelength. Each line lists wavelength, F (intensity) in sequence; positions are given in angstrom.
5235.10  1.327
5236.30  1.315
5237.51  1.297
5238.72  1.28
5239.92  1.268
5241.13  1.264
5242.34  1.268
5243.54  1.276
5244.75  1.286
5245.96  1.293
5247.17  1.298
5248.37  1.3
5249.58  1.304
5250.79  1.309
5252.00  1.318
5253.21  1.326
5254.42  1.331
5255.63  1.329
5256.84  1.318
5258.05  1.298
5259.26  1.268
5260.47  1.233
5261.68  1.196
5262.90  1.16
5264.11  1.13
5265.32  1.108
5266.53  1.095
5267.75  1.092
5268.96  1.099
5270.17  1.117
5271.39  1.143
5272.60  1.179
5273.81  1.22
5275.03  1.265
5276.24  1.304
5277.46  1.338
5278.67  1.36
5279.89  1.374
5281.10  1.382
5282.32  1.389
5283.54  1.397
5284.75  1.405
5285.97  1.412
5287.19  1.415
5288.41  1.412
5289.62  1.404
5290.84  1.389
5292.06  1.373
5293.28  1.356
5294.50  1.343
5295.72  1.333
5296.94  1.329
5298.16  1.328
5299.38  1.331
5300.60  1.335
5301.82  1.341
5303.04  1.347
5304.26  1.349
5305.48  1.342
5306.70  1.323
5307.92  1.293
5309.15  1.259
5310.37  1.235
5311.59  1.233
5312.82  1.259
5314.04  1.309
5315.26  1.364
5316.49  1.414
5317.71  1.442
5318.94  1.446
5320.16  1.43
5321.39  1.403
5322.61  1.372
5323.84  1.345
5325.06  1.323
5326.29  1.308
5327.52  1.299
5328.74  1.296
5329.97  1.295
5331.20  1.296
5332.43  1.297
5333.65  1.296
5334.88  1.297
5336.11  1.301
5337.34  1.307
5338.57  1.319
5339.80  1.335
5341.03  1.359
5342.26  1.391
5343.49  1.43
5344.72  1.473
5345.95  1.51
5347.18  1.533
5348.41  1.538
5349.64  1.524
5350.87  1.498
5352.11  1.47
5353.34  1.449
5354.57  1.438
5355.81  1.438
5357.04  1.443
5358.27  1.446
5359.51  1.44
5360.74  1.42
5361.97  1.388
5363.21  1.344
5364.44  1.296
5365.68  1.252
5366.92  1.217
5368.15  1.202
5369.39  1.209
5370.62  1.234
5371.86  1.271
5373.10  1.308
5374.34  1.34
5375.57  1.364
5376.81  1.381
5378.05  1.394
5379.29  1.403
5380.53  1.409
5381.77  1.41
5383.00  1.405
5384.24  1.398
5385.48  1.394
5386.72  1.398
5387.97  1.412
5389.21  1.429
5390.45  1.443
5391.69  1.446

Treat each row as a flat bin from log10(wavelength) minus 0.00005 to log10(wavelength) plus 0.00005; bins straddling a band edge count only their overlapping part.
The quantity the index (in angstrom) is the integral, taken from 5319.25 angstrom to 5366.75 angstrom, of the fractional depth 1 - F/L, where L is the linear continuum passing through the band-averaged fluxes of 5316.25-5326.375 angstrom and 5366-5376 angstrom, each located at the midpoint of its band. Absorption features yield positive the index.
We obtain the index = -1.7 angstrom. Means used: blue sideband 1.39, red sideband 1.27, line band 1.38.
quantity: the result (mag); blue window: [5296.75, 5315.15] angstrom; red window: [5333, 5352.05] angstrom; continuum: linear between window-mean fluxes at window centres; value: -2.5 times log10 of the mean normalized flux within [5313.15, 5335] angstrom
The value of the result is 0.01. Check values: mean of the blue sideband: 1.31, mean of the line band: 1.35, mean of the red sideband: 1.41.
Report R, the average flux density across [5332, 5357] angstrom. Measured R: 1.41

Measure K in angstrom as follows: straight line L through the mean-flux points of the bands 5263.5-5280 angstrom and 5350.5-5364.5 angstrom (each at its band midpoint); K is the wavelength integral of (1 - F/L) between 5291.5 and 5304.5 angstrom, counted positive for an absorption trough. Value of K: -0.8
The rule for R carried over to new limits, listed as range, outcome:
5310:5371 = 1.36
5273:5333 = 1.34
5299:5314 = 1.3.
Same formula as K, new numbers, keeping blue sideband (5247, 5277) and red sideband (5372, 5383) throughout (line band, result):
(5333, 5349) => -0.8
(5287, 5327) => -1.9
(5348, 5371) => -0.5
